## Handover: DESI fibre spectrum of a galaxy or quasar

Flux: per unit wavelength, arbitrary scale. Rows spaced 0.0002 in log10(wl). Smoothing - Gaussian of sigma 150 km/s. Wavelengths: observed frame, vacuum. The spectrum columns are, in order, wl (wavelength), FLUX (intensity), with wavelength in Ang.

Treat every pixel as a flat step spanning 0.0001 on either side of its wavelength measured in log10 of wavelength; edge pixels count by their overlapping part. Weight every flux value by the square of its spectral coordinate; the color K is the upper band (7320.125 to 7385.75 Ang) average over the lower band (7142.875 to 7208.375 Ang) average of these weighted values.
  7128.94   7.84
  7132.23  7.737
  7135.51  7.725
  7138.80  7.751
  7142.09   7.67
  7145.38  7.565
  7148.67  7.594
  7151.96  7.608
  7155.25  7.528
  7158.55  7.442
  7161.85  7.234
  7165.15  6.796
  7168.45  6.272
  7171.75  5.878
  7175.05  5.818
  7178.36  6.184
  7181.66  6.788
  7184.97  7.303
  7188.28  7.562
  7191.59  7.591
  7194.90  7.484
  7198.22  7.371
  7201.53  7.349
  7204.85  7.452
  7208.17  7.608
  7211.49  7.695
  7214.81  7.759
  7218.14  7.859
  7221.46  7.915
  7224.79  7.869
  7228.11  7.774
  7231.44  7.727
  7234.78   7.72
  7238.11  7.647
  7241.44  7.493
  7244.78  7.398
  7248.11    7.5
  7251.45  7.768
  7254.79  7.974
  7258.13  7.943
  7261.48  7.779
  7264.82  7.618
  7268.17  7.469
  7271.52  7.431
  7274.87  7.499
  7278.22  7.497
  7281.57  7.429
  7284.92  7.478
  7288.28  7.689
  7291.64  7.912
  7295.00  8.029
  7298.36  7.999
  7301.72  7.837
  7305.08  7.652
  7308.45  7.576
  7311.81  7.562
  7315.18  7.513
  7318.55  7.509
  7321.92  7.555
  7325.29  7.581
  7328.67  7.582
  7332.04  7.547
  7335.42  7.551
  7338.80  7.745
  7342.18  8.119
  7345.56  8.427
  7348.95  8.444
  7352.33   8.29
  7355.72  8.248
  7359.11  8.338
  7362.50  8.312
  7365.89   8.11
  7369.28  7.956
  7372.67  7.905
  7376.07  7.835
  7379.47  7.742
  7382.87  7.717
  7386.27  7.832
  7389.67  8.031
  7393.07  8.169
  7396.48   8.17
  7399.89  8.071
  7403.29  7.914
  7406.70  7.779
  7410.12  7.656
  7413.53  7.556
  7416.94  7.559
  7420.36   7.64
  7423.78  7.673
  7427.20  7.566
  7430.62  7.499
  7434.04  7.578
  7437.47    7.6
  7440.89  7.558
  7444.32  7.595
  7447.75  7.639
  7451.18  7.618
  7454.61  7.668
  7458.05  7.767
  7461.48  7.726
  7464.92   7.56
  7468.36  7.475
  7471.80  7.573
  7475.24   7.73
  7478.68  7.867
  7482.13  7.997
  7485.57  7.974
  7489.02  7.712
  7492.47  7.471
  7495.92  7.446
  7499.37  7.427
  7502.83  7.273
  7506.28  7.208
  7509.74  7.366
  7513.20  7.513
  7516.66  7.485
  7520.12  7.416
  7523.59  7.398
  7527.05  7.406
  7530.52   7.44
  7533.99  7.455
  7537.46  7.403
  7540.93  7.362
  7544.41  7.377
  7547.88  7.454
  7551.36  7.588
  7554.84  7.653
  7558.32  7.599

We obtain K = 1.17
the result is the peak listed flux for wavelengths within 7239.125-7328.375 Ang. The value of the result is 8.029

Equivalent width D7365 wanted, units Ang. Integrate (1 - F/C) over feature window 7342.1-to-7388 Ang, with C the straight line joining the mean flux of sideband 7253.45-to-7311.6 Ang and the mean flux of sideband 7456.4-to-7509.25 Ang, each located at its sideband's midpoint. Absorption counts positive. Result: -2.6 Ang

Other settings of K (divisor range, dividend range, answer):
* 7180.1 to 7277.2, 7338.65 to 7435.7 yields 1.09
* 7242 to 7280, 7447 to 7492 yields 1.07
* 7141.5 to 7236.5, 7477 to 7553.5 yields 1.12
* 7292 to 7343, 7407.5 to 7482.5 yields 1.03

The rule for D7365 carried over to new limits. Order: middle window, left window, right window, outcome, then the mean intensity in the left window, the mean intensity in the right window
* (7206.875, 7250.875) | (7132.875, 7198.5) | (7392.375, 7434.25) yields -2.28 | 7.16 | 7.75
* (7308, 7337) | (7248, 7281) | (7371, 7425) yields 0.65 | 7.65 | 7.83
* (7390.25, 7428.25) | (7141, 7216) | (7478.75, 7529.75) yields -1.97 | 7.19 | 7.52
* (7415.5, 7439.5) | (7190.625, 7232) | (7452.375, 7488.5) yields 0.41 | 7.65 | 7.73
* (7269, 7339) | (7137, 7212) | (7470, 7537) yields -2.84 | 7.19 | 7.53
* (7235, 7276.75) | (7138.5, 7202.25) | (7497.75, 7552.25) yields -2.54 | 7.12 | 7.41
